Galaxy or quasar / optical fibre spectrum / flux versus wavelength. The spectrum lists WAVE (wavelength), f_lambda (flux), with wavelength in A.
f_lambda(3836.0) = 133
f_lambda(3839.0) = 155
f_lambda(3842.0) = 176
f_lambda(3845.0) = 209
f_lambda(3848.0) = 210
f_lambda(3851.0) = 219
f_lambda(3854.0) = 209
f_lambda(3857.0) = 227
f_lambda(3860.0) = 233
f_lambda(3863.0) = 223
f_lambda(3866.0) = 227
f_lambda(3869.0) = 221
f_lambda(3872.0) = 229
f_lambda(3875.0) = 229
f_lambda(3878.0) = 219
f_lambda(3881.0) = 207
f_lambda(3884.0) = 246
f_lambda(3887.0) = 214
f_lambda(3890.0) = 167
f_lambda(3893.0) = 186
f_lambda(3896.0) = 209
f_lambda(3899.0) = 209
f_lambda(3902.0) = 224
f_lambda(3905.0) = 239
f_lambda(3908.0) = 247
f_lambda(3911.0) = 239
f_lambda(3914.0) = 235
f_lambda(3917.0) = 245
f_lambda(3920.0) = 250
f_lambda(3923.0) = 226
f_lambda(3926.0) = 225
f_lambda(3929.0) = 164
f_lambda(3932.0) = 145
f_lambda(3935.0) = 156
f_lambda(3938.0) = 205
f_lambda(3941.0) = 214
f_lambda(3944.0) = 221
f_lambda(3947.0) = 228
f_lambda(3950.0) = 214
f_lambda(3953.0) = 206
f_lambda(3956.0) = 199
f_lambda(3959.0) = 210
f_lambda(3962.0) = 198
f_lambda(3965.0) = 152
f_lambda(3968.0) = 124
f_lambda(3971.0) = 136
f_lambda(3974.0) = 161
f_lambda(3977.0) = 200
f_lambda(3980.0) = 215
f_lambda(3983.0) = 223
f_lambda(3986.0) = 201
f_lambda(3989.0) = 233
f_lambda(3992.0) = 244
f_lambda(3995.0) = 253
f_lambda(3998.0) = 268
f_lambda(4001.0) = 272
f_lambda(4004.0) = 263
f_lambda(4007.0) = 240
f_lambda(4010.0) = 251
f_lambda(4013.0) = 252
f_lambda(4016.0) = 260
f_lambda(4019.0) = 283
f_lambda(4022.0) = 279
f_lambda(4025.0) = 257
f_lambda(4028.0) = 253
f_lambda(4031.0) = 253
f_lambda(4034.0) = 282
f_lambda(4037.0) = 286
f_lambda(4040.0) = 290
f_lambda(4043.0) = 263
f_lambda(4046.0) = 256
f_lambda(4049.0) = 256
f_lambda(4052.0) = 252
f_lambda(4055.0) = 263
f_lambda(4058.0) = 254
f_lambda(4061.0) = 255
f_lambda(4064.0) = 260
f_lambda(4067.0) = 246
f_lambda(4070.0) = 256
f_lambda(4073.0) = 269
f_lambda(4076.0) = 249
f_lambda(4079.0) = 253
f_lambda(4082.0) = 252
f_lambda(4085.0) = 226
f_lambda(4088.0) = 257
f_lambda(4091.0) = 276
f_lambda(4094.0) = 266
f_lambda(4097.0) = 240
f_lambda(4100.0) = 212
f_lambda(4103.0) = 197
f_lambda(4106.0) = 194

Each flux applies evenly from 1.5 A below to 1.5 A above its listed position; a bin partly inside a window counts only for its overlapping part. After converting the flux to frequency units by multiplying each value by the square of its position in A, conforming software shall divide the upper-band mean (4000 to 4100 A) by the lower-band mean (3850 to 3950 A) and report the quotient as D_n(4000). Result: 1.29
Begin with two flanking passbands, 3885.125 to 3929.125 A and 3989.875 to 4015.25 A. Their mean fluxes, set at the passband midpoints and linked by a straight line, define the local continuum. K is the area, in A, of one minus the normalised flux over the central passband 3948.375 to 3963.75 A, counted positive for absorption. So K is 2.16 A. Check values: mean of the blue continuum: 221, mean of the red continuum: 255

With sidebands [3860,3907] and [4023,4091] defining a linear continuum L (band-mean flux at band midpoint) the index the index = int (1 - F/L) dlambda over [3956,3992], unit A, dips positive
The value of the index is 7.5 A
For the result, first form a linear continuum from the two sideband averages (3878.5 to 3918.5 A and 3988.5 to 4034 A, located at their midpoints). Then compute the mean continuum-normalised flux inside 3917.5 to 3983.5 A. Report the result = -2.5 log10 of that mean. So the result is 0.22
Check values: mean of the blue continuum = 220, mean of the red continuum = 259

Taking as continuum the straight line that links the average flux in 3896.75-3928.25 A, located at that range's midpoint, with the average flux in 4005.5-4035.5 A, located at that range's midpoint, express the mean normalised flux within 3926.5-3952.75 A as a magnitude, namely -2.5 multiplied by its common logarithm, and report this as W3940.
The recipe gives 0.22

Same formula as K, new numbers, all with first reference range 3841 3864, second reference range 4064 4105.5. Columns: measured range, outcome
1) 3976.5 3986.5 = 0.9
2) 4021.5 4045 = -3.1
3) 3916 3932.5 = 0.8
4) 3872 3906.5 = 0.7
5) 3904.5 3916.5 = -1.0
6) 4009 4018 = -0.8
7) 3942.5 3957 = 0.8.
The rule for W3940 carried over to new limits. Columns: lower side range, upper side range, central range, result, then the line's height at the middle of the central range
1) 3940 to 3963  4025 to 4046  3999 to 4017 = -0.028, 250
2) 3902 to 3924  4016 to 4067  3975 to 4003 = 0.093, 254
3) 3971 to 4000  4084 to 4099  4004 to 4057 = -0.133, 233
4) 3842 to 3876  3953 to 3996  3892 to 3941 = -0.027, 208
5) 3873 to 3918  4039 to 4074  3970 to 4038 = 0.022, 247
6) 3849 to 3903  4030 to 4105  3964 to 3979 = 0.442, 235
